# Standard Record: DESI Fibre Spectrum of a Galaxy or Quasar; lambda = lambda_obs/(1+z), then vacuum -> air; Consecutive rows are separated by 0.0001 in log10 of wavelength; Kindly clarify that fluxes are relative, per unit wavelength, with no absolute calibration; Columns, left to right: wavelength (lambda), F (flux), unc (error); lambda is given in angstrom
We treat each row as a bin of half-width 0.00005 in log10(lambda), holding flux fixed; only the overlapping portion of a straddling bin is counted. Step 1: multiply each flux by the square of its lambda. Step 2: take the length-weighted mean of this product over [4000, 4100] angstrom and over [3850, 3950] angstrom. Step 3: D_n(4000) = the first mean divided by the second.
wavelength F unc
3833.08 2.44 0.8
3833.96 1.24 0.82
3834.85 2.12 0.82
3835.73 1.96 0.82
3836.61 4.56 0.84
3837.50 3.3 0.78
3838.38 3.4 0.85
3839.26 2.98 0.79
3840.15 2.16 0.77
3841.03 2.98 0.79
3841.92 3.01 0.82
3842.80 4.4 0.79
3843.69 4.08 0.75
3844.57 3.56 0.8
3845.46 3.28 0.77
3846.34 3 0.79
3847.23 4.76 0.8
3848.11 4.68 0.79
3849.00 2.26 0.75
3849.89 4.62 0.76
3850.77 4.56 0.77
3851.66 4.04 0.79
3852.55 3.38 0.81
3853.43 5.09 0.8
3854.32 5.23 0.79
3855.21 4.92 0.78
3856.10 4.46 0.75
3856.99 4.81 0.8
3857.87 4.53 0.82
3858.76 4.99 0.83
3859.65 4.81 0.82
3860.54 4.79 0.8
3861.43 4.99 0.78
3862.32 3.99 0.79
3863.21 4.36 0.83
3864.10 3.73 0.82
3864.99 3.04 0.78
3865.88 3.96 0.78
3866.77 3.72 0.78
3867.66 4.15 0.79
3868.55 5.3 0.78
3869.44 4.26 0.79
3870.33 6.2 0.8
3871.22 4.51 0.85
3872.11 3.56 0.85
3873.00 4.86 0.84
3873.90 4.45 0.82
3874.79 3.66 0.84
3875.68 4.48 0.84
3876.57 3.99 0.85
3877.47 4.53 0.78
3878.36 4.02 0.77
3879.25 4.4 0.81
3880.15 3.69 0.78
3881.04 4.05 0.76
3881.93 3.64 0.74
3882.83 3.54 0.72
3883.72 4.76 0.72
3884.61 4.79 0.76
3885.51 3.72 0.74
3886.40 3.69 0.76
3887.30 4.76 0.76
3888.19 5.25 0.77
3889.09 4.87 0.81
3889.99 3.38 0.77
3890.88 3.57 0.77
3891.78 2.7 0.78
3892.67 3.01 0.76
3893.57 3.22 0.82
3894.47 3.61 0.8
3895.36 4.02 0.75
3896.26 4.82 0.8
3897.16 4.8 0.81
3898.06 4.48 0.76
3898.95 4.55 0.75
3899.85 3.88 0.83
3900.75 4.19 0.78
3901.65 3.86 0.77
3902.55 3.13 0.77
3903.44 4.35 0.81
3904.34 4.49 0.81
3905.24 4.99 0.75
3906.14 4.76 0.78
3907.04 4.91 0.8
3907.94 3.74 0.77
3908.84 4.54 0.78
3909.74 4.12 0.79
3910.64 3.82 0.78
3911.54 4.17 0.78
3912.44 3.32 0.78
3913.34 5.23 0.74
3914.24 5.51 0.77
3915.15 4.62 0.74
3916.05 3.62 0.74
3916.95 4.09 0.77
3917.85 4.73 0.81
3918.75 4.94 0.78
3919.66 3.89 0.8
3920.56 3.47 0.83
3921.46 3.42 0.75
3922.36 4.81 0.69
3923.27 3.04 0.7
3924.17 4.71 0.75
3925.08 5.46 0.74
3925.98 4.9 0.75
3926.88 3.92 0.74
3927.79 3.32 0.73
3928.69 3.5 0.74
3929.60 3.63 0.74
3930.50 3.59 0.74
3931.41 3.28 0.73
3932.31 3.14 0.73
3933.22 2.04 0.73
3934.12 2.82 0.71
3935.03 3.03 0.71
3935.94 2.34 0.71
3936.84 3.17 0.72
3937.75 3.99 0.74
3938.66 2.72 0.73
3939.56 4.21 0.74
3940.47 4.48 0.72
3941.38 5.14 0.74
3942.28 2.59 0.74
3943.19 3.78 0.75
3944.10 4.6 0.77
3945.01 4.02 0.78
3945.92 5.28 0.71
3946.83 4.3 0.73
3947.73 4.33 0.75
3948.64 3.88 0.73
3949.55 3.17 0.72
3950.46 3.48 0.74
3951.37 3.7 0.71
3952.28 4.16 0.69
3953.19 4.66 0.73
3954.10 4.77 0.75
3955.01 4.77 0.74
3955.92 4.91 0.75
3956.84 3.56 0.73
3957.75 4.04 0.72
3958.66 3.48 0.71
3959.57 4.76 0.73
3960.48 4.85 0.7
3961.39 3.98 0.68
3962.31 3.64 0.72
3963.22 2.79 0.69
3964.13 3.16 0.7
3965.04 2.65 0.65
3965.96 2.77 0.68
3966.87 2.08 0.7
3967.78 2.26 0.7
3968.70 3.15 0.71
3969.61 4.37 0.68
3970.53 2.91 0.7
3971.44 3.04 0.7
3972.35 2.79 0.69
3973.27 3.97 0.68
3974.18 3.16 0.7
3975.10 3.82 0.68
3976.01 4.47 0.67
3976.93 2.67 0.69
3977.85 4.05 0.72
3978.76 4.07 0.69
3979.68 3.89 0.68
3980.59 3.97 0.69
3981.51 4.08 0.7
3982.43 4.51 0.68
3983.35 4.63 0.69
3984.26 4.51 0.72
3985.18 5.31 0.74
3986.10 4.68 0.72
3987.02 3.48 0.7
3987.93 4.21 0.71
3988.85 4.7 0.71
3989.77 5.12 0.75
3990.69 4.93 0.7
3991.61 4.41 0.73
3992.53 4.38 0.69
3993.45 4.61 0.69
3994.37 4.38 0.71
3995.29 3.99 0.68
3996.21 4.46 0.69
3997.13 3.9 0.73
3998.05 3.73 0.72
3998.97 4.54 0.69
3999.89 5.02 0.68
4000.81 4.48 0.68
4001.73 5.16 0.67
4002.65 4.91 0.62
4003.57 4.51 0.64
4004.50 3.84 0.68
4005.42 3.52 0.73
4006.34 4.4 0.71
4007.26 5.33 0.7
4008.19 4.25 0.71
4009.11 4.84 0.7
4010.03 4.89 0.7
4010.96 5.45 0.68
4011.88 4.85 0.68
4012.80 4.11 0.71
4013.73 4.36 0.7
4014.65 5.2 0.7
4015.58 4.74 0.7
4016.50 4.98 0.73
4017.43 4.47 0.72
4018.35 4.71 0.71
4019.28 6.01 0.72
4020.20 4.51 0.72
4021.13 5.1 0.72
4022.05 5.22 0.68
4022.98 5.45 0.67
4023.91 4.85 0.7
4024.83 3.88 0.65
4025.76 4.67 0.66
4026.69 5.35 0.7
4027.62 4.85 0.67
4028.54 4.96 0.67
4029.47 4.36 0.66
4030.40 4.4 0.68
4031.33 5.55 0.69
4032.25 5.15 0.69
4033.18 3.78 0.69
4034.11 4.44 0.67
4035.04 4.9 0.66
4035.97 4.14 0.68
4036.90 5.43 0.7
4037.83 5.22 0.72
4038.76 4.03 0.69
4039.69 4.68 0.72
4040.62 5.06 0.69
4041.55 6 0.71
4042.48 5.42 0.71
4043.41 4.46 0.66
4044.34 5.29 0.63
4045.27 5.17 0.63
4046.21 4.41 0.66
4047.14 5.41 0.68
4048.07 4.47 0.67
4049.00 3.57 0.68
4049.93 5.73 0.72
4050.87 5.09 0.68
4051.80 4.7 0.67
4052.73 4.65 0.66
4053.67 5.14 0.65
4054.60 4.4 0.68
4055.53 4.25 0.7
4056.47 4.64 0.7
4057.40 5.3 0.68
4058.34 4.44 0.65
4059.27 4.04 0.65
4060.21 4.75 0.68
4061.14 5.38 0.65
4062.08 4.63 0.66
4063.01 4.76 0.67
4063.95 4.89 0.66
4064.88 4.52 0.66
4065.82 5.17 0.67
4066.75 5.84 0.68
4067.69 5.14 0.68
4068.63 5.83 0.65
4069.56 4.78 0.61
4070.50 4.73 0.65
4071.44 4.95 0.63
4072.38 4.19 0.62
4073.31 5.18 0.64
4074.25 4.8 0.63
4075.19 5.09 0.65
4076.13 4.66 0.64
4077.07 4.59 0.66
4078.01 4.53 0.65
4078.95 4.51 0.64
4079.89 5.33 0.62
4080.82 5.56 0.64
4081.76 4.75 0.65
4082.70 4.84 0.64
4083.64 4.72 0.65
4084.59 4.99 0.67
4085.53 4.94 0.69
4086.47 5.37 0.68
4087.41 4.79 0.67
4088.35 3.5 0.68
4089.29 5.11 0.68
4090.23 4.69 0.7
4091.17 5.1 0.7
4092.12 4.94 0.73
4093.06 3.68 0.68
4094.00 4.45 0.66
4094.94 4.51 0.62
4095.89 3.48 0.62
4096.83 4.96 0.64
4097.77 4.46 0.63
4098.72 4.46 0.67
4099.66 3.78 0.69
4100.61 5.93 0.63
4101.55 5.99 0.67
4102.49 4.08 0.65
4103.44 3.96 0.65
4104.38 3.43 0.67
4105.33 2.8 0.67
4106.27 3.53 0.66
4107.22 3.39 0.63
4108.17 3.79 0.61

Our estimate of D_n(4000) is 1.25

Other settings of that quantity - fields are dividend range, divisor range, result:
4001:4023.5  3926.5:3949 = 1.36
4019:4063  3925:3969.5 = 1.36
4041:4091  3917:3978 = 1.38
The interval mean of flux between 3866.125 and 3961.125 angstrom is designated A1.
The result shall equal 4.09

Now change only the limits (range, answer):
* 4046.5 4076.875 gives 4.84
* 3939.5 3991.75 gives 3.95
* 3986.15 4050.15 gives 4.7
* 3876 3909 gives 4.12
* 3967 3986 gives 3.77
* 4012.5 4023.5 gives 4.91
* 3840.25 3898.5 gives 4.15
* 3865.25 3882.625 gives 4.26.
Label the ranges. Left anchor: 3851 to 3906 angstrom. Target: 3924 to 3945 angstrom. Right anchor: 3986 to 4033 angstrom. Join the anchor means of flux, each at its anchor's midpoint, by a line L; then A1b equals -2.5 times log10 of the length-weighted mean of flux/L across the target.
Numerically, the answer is 0.21 mag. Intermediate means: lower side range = 4.25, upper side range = 4.66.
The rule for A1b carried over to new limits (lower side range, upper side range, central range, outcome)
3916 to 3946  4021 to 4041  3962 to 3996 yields 0.12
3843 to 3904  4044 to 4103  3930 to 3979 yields 0.21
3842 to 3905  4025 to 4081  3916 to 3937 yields 0.18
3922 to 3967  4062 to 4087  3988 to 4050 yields -0.06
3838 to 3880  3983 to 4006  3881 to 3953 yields 0.07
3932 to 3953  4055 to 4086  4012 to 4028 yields -0.10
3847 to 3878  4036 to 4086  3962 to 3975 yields 0.45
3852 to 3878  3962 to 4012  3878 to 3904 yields 0.09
